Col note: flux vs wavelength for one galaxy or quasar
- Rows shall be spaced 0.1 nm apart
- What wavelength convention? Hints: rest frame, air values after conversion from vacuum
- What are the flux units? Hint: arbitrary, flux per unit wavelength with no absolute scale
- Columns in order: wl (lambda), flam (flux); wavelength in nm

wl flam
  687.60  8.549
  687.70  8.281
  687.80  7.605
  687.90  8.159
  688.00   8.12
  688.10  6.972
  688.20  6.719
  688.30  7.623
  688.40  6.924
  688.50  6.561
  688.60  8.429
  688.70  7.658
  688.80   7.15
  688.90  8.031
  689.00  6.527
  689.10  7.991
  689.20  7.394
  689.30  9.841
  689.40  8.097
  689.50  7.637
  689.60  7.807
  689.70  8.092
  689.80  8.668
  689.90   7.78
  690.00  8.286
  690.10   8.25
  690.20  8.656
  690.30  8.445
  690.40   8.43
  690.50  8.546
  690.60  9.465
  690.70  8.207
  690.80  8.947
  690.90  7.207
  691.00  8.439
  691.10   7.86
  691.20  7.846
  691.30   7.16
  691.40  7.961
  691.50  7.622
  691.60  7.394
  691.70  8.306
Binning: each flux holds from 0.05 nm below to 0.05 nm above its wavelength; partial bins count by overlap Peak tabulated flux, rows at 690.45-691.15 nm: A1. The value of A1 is 9.465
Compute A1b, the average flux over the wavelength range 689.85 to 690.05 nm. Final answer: 8.03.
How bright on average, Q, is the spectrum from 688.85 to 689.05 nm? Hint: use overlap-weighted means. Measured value 7.28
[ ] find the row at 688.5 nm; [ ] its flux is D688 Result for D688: 6.561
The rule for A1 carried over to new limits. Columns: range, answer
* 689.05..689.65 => 9.841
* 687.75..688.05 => 8.159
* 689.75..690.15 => 8.668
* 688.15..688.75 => 8.429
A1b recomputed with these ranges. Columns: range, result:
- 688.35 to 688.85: 7.34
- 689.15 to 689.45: 8.44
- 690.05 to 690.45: 8.45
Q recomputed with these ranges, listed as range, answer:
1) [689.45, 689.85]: 8.05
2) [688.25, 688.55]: 7.04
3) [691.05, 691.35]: 7.62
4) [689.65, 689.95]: 8.18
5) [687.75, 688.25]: 7.52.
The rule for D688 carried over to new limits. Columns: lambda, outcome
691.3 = 7.16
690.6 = 9.465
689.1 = 7.991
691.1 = 7.86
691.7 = 8.306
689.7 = 8.092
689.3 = 9.841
